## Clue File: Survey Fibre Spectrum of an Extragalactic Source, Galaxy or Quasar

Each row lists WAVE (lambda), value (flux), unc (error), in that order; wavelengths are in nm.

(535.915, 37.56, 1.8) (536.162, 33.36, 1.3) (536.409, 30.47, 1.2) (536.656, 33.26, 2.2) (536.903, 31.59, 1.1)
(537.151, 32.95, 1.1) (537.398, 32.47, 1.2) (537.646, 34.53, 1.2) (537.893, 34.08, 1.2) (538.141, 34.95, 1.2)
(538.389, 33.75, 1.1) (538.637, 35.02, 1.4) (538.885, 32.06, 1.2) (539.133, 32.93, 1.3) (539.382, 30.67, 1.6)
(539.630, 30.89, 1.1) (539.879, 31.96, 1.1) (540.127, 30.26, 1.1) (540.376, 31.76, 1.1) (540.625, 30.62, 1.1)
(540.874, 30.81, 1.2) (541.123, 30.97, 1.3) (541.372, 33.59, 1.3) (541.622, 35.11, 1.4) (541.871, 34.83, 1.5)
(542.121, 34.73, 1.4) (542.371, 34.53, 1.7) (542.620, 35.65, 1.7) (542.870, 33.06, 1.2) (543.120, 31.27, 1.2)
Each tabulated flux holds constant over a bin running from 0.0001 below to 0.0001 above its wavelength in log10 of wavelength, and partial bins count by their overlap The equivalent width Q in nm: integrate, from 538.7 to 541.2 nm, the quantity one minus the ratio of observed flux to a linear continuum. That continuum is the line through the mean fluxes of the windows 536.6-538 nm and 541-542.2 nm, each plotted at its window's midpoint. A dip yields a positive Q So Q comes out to 0.16 nm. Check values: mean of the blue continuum 33.1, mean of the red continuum 33.8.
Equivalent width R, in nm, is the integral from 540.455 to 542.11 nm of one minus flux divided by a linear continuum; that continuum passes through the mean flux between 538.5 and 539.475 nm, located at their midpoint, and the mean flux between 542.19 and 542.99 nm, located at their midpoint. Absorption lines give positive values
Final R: 0.053 nm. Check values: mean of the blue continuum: 32.7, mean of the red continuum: 34.5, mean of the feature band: 32.8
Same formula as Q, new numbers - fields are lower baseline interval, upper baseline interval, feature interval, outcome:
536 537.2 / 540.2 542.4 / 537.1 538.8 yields -0.073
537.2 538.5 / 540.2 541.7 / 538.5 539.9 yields 0.033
